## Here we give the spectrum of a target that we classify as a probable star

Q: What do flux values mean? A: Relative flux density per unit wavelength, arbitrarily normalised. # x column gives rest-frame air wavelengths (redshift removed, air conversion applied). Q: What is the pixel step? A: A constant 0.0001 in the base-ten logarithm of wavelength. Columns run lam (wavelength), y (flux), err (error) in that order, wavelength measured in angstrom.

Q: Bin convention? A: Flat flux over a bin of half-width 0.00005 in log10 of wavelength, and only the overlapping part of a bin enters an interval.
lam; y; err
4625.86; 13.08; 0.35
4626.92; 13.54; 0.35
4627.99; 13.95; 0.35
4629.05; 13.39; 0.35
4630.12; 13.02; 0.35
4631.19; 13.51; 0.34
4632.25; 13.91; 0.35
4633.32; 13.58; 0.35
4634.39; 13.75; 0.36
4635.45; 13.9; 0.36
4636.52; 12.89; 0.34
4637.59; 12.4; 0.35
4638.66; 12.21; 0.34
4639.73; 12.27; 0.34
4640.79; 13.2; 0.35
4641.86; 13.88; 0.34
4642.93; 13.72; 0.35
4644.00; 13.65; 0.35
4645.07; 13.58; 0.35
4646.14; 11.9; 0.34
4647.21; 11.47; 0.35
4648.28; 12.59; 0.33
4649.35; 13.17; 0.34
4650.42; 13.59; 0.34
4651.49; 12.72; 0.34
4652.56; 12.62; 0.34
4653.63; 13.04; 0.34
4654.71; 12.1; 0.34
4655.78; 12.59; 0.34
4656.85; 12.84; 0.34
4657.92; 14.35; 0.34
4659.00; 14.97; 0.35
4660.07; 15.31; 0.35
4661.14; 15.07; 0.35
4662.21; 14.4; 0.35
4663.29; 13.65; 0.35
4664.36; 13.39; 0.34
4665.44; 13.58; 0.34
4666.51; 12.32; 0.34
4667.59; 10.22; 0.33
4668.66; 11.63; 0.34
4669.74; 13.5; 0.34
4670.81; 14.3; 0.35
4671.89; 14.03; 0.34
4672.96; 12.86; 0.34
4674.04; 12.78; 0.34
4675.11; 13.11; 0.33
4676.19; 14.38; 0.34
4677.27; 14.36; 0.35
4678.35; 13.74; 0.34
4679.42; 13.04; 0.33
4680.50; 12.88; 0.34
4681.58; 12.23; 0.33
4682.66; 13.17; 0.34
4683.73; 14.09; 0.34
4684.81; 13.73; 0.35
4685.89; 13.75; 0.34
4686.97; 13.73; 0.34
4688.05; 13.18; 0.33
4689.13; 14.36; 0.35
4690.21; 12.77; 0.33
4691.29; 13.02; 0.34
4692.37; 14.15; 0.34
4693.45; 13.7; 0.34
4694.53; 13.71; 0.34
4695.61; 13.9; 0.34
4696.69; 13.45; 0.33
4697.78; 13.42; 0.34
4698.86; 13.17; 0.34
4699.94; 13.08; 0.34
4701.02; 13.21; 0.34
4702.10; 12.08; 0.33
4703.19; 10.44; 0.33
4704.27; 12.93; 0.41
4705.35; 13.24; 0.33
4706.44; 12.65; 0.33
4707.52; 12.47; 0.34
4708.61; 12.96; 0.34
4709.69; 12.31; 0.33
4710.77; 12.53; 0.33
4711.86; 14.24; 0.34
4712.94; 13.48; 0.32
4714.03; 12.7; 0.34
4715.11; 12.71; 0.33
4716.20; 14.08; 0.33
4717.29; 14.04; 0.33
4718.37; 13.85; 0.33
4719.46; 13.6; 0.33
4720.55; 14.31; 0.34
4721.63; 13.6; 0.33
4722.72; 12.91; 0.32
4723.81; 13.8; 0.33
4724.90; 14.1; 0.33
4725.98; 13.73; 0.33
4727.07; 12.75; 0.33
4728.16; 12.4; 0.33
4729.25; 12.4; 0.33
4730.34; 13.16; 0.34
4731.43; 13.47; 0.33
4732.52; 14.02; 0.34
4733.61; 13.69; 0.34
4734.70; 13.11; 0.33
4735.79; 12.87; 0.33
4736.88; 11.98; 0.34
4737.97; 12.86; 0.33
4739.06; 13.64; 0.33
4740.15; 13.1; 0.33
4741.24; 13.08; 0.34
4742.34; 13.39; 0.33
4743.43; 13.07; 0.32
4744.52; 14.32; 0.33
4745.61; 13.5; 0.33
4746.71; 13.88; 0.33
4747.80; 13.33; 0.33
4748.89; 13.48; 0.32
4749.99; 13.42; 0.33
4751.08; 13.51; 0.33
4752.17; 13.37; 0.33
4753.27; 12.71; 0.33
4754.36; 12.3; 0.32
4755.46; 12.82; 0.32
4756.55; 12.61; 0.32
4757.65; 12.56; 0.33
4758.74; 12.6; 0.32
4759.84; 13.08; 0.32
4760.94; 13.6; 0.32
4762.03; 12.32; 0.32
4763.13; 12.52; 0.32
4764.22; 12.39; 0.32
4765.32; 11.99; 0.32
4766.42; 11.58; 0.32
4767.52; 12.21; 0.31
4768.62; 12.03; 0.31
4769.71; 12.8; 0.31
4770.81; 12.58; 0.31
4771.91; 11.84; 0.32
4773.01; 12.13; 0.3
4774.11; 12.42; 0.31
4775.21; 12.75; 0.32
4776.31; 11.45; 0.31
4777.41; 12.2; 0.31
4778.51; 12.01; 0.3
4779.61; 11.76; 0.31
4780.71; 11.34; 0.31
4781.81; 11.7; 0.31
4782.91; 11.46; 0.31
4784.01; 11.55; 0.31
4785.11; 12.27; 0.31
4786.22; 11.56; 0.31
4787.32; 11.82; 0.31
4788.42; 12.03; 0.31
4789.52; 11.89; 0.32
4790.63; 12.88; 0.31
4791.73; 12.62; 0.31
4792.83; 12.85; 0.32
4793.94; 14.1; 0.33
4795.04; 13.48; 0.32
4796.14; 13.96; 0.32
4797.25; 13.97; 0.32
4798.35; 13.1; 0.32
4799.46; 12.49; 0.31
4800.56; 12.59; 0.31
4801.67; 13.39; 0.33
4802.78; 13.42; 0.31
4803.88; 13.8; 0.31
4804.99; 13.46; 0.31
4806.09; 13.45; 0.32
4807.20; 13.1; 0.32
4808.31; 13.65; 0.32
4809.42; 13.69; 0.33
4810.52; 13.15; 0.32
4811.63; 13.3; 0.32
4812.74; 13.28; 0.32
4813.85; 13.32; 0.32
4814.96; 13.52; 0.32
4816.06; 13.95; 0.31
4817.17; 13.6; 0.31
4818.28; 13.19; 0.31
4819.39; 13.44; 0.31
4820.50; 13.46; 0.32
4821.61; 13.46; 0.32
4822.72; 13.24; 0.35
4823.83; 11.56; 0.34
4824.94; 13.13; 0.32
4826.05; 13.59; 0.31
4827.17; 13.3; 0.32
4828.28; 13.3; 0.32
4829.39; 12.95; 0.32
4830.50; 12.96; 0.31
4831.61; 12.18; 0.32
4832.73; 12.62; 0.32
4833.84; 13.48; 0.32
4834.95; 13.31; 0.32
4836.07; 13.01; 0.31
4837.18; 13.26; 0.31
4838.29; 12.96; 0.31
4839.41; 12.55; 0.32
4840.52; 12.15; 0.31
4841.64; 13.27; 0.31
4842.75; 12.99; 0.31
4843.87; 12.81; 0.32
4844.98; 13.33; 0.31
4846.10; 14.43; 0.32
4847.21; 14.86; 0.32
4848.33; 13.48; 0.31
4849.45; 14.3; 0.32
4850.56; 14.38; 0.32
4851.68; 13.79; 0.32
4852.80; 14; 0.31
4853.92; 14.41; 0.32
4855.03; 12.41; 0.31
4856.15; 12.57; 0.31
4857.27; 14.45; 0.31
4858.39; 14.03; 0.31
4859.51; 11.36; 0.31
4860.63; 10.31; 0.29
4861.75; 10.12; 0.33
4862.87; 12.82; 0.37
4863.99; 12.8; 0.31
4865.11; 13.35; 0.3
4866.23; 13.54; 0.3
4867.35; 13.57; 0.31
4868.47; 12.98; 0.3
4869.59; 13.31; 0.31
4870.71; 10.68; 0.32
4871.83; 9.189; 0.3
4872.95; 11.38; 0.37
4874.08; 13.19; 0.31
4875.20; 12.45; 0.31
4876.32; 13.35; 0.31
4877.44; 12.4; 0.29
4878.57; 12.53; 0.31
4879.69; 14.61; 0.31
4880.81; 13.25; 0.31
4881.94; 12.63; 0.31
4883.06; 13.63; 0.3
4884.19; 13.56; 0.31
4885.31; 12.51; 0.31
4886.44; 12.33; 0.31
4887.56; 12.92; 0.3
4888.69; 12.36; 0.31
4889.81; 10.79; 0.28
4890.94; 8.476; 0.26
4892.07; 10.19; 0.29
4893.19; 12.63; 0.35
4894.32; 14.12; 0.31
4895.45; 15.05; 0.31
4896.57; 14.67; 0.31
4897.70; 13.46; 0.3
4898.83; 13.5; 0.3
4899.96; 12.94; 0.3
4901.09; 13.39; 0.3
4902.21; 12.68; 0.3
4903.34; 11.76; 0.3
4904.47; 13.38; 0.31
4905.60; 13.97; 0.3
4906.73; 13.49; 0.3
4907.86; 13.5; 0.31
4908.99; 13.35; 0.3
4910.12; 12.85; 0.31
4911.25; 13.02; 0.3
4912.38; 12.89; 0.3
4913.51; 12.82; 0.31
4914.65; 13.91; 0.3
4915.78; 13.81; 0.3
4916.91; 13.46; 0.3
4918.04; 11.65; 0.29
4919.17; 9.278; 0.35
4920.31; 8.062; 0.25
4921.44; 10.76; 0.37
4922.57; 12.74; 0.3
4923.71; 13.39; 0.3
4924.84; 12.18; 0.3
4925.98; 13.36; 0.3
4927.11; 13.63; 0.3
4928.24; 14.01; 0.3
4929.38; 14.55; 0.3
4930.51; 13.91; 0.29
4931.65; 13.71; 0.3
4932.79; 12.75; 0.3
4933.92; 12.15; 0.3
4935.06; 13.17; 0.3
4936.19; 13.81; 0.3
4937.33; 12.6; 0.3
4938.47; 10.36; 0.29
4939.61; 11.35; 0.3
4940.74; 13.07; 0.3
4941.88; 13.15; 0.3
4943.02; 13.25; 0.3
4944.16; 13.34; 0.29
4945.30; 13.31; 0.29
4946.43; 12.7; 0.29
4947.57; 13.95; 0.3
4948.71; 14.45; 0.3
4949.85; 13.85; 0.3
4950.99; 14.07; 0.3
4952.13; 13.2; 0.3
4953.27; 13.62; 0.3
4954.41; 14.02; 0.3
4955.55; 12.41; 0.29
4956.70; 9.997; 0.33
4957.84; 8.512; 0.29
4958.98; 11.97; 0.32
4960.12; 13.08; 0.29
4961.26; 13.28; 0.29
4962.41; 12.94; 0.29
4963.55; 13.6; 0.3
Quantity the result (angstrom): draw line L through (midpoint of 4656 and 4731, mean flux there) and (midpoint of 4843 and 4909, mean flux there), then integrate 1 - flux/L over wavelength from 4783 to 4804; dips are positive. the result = 0.5 angstrom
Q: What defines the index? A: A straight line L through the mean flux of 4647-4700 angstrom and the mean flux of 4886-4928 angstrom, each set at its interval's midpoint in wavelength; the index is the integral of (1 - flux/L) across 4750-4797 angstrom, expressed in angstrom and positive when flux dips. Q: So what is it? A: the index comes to 2.2 angstrom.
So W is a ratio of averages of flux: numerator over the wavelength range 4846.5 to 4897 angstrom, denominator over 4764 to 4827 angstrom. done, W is 1.00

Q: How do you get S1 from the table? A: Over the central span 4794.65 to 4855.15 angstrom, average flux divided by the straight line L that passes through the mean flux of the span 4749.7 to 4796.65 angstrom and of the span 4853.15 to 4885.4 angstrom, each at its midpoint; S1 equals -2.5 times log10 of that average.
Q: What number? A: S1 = -0.065 mag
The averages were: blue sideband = 12.4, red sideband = 12.7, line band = 13.3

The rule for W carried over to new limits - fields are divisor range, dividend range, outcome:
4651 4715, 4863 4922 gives 0.95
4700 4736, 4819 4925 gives 0.98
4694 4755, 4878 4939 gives 0.97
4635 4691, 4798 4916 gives 0.98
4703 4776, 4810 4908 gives 1.00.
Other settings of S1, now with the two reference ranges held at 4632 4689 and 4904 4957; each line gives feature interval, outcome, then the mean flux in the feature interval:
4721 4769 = 0.011 mag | 13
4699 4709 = 0.054 mag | 12.6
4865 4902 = 0.024 mag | 12.7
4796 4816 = -0.024 mag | 13.4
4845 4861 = -0.040 mag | 13.5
